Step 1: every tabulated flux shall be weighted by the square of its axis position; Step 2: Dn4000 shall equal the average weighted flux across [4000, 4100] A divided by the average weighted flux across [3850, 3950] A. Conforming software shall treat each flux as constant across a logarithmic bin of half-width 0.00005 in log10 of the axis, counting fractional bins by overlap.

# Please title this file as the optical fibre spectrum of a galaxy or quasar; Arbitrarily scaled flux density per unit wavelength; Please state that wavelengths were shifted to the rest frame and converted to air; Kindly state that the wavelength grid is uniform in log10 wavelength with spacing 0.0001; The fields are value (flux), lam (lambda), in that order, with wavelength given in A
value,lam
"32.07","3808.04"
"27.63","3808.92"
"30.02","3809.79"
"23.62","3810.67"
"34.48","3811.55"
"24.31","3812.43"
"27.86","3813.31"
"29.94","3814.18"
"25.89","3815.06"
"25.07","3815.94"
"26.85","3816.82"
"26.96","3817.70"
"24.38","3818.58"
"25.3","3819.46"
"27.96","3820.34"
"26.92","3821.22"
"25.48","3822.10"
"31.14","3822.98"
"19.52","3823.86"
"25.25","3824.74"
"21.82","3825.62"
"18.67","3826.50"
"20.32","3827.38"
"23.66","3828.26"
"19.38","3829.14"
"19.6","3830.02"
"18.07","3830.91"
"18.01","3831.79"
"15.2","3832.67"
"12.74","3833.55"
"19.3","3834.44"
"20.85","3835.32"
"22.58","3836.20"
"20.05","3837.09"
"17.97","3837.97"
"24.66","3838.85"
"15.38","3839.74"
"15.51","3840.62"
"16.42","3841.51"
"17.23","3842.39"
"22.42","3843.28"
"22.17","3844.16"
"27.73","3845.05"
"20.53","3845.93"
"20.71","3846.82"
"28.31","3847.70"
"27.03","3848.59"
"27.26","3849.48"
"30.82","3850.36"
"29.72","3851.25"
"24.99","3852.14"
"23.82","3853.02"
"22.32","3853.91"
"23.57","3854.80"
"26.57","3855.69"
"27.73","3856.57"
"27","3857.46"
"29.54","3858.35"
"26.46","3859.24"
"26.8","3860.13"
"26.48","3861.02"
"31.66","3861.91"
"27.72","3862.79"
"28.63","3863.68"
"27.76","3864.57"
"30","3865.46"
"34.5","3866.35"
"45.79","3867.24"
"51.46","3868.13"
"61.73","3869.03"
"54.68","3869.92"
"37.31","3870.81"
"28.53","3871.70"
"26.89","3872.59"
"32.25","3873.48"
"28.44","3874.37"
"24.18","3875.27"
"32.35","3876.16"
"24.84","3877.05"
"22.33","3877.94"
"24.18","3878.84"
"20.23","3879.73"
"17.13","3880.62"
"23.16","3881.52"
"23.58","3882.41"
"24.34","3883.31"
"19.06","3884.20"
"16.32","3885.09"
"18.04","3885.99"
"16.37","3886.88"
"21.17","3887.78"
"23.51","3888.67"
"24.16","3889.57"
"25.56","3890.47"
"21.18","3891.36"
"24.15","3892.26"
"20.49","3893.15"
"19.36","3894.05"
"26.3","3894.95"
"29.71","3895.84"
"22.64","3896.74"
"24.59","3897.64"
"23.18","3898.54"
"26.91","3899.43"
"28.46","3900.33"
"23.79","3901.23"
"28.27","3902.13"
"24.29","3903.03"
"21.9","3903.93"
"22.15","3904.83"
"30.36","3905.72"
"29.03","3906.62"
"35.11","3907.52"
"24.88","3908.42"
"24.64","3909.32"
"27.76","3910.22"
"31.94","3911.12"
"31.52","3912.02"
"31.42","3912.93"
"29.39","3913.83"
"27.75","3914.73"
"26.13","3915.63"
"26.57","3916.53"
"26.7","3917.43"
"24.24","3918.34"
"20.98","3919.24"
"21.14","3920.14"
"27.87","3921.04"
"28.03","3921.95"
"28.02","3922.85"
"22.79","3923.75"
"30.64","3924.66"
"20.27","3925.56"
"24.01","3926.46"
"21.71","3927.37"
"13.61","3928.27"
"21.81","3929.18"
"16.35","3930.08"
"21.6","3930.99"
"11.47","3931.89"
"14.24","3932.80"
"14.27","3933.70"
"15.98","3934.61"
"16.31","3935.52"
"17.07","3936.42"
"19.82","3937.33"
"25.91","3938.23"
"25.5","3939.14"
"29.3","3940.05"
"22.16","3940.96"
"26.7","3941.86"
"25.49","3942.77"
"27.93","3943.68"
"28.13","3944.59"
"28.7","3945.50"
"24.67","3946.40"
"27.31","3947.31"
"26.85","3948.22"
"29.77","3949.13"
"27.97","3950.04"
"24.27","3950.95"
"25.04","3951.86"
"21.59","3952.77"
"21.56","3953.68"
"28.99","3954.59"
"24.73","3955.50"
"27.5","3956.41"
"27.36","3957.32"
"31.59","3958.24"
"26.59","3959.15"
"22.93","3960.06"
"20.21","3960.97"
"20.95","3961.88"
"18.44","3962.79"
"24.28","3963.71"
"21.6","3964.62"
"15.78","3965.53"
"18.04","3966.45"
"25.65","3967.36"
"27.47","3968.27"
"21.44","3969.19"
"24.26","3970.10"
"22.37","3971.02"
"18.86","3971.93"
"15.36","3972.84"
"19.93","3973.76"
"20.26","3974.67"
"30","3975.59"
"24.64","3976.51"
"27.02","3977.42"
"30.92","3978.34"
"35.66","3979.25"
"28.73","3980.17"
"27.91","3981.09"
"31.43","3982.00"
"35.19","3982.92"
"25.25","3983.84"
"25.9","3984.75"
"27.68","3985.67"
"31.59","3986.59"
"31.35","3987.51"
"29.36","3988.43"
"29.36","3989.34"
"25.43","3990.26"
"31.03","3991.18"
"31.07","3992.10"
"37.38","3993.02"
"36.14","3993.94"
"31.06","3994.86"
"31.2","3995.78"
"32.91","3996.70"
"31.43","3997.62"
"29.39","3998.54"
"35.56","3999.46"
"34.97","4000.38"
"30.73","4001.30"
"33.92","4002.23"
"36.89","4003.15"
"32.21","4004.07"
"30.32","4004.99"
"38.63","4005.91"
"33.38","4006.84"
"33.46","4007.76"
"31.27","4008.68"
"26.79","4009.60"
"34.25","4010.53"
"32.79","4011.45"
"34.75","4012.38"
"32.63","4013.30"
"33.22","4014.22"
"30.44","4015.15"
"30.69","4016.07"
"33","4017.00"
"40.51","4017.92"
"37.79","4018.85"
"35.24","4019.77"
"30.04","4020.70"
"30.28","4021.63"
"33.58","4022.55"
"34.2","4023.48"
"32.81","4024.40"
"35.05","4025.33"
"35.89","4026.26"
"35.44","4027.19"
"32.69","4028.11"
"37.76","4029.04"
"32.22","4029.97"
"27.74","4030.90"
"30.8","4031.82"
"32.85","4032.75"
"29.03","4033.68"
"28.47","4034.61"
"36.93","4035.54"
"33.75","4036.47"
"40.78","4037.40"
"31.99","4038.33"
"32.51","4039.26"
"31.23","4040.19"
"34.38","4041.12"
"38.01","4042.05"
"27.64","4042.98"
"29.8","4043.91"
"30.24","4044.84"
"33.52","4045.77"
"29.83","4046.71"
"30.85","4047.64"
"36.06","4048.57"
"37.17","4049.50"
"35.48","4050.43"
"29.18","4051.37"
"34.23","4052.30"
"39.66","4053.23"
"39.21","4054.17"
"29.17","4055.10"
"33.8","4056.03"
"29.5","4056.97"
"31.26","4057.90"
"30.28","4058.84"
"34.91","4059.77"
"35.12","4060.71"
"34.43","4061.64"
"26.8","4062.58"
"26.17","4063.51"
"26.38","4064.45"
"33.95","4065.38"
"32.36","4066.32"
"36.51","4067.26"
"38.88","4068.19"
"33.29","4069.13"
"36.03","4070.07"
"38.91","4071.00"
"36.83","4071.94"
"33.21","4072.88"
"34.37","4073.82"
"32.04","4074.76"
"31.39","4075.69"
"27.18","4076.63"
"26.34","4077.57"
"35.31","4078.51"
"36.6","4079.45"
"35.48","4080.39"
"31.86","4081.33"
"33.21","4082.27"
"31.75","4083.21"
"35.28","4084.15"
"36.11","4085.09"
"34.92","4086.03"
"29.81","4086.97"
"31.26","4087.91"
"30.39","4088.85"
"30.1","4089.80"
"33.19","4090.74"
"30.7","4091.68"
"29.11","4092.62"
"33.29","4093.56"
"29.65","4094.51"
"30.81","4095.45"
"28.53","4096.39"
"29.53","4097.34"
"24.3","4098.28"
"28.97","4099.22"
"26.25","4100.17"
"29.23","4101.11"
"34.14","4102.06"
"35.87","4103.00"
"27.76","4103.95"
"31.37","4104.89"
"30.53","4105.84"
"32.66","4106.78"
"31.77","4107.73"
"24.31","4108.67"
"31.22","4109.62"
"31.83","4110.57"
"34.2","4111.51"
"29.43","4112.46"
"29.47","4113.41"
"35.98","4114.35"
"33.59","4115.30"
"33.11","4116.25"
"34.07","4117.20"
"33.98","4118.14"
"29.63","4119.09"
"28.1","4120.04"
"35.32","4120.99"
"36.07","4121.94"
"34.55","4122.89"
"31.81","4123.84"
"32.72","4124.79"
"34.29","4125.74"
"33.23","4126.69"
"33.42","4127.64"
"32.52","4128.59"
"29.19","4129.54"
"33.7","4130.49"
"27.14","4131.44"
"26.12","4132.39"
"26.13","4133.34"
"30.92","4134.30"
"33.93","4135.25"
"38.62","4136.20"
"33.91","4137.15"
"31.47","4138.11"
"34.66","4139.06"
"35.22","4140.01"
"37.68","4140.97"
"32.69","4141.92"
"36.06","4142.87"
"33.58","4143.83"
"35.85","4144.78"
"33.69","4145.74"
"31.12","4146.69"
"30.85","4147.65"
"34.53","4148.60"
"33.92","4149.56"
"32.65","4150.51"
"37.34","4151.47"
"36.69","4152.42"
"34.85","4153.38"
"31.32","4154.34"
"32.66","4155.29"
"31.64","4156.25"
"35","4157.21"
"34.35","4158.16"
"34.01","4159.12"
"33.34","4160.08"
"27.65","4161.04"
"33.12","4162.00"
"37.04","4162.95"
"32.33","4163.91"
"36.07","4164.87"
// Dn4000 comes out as 1.36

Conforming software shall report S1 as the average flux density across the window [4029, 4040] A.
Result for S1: 32.7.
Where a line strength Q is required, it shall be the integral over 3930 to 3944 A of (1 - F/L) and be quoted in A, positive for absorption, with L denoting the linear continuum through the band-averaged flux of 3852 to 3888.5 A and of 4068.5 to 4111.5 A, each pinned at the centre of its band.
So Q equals 4.1 A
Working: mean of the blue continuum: 28.3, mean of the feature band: 20.7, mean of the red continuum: 31.8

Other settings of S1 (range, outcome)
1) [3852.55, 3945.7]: 25.8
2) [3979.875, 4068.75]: 32.6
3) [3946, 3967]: 24.3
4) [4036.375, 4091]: 33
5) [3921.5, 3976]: 23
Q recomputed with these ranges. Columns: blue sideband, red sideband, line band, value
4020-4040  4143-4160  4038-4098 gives 1.29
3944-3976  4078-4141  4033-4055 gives -3.82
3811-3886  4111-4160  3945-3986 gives 5.10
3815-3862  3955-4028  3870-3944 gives 4.84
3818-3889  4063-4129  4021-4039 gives -1.78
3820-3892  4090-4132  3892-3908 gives 0.43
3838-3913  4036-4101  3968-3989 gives 2.16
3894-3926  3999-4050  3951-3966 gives 2.86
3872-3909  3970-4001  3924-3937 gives 3.77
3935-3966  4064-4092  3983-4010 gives -3.93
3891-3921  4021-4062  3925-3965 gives 7.21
